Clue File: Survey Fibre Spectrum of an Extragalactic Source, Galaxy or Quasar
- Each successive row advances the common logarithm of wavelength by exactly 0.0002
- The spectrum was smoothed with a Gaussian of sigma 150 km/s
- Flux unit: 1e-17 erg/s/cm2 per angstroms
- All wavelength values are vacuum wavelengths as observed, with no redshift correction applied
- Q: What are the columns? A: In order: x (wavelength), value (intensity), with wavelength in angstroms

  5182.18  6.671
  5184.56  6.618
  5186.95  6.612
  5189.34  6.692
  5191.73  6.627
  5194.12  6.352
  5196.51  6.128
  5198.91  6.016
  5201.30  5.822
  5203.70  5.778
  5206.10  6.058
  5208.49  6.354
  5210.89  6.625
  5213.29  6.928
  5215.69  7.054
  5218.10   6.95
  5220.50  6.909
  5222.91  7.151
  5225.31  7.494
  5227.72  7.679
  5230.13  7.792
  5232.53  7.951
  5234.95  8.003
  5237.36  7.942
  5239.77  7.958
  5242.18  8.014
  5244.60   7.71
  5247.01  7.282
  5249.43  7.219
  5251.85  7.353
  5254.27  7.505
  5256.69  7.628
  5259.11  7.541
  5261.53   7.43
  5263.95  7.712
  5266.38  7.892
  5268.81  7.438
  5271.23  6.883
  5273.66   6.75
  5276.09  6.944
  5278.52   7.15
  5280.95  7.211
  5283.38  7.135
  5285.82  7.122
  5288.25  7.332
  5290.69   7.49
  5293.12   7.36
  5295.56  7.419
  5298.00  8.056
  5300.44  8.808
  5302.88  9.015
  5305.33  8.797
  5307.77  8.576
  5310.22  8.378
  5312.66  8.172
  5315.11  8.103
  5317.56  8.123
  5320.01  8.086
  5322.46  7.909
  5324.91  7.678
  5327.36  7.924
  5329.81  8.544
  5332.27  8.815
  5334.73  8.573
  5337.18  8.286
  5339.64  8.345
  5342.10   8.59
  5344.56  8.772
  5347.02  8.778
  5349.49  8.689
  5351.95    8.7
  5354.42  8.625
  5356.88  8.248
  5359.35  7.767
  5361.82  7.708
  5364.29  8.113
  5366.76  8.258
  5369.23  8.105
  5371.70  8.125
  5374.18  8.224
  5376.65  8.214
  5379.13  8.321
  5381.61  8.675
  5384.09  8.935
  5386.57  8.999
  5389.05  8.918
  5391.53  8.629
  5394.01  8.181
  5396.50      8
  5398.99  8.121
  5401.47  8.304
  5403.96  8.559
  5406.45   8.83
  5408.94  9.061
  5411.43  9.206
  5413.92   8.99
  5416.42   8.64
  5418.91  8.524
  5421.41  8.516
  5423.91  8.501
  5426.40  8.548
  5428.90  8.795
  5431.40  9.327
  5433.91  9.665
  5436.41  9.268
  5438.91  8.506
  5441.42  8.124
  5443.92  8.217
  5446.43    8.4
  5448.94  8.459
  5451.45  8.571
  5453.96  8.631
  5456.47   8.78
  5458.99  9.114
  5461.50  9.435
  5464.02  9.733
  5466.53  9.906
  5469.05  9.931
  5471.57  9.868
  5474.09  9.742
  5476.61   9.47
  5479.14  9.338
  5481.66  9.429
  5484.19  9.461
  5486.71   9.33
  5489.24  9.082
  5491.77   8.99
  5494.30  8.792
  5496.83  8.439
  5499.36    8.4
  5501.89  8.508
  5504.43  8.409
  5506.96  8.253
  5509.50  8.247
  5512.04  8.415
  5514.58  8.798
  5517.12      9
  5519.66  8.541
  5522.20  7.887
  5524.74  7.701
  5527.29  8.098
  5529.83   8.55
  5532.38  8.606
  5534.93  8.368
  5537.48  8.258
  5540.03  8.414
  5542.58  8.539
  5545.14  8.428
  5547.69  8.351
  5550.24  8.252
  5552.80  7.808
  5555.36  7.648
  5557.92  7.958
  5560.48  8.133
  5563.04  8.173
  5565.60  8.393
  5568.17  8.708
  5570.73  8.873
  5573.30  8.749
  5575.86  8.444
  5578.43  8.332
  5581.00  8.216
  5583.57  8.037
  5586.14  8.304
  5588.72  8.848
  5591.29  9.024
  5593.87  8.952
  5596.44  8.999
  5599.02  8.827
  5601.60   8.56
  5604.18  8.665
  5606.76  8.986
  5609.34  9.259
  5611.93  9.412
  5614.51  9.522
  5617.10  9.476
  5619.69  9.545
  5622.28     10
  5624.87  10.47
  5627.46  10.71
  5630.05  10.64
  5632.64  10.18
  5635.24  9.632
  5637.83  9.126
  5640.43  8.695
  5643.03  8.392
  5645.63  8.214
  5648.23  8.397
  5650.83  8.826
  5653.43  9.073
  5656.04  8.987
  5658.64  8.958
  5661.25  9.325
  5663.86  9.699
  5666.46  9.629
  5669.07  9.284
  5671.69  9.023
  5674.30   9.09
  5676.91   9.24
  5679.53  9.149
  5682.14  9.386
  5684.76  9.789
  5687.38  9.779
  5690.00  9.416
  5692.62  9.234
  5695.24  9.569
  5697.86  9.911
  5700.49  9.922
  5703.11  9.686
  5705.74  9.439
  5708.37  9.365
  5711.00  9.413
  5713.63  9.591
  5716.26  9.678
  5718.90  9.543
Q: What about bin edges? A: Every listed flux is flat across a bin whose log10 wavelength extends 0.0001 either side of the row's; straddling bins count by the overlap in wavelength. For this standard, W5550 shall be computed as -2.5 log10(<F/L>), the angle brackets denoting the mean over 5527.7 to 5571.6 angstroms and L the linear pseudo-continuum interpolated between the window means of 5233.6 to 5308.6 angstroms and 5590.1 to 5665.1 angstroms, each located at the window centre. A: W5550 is 0.07 mag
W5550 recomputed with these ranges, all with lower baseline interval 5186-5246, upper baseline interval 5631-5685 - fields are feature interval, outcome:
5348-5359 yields -0.11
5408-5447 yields -0.10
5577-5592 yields 0.04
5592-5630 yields -0.06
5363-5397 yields -0.08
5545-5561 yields 0.07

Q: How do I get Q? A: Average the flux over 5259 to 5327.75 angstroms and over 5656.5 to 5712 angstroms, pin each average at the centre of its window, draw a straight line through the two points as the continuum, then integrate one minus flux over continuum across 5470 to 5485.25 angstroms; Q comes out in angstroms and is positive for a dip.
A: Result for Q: -1.8 angstroms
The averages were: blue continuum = 7.74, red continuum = 9.44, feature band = 9.56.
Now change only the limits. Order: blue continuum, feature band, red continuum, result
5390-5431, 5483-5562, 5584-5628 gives 4.6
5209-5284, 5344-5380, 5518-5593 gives -2.6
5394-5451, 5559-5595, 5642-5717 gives 2.1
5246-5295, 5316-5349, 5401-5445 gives -1.8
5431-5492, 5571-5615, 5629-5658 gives 1.7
